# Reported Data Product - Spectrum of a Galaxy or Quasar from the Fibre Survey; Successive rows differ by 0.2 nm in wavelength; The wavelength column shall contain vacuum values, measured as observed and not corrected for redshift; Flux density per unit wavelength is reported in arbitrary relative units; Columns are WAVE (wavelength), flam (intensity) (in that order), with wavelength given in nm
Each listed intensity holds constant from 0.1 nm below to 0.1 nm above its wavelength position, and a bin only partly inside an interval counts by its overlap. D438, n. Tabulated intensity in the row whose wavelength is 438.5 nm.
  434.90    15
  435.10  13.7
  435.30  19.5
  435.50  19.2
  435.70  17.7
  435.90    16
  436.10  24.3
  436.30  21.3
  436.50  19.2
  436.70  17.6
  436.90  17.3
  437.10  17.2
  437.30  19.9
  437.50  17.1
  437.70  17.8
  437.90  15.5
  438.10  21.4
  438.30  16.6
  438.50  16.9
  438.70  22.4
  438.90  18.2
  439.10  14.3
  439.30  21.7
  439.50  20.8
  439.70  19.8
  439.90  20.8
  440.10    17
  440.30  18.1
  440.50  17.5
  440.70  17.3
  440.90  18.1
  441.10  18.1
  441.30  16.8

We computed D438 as 16.9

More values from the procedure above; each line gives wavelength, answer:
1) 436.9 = 17.3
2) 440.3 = 18.1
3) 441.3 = 16.8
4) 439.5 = 20.8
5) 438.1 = 21.4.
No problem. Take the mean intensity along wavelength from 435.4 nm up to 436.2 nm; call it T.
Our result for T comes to 19.3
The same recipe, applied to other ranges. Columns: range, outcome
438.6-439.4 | 19.1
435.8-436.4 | 20.5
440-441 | 17.6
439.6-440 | 20.3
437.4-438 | 16.8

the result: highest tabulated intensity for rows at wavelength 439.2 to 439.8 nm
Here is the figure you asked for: 21.7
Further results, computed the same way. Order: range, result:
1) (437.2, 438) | 19.9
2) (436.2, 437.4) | 21.3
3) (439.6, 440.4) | 20.8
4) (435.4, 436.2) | 24.3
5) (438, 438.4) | 21.4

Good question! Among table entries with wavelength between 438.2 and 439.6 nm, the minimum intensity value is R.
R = 14.3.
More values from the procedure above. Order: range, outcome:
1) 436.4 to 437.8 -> 17.1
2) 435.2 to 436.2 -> 16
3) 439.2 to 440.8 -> 17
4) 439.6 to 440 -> 19.8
